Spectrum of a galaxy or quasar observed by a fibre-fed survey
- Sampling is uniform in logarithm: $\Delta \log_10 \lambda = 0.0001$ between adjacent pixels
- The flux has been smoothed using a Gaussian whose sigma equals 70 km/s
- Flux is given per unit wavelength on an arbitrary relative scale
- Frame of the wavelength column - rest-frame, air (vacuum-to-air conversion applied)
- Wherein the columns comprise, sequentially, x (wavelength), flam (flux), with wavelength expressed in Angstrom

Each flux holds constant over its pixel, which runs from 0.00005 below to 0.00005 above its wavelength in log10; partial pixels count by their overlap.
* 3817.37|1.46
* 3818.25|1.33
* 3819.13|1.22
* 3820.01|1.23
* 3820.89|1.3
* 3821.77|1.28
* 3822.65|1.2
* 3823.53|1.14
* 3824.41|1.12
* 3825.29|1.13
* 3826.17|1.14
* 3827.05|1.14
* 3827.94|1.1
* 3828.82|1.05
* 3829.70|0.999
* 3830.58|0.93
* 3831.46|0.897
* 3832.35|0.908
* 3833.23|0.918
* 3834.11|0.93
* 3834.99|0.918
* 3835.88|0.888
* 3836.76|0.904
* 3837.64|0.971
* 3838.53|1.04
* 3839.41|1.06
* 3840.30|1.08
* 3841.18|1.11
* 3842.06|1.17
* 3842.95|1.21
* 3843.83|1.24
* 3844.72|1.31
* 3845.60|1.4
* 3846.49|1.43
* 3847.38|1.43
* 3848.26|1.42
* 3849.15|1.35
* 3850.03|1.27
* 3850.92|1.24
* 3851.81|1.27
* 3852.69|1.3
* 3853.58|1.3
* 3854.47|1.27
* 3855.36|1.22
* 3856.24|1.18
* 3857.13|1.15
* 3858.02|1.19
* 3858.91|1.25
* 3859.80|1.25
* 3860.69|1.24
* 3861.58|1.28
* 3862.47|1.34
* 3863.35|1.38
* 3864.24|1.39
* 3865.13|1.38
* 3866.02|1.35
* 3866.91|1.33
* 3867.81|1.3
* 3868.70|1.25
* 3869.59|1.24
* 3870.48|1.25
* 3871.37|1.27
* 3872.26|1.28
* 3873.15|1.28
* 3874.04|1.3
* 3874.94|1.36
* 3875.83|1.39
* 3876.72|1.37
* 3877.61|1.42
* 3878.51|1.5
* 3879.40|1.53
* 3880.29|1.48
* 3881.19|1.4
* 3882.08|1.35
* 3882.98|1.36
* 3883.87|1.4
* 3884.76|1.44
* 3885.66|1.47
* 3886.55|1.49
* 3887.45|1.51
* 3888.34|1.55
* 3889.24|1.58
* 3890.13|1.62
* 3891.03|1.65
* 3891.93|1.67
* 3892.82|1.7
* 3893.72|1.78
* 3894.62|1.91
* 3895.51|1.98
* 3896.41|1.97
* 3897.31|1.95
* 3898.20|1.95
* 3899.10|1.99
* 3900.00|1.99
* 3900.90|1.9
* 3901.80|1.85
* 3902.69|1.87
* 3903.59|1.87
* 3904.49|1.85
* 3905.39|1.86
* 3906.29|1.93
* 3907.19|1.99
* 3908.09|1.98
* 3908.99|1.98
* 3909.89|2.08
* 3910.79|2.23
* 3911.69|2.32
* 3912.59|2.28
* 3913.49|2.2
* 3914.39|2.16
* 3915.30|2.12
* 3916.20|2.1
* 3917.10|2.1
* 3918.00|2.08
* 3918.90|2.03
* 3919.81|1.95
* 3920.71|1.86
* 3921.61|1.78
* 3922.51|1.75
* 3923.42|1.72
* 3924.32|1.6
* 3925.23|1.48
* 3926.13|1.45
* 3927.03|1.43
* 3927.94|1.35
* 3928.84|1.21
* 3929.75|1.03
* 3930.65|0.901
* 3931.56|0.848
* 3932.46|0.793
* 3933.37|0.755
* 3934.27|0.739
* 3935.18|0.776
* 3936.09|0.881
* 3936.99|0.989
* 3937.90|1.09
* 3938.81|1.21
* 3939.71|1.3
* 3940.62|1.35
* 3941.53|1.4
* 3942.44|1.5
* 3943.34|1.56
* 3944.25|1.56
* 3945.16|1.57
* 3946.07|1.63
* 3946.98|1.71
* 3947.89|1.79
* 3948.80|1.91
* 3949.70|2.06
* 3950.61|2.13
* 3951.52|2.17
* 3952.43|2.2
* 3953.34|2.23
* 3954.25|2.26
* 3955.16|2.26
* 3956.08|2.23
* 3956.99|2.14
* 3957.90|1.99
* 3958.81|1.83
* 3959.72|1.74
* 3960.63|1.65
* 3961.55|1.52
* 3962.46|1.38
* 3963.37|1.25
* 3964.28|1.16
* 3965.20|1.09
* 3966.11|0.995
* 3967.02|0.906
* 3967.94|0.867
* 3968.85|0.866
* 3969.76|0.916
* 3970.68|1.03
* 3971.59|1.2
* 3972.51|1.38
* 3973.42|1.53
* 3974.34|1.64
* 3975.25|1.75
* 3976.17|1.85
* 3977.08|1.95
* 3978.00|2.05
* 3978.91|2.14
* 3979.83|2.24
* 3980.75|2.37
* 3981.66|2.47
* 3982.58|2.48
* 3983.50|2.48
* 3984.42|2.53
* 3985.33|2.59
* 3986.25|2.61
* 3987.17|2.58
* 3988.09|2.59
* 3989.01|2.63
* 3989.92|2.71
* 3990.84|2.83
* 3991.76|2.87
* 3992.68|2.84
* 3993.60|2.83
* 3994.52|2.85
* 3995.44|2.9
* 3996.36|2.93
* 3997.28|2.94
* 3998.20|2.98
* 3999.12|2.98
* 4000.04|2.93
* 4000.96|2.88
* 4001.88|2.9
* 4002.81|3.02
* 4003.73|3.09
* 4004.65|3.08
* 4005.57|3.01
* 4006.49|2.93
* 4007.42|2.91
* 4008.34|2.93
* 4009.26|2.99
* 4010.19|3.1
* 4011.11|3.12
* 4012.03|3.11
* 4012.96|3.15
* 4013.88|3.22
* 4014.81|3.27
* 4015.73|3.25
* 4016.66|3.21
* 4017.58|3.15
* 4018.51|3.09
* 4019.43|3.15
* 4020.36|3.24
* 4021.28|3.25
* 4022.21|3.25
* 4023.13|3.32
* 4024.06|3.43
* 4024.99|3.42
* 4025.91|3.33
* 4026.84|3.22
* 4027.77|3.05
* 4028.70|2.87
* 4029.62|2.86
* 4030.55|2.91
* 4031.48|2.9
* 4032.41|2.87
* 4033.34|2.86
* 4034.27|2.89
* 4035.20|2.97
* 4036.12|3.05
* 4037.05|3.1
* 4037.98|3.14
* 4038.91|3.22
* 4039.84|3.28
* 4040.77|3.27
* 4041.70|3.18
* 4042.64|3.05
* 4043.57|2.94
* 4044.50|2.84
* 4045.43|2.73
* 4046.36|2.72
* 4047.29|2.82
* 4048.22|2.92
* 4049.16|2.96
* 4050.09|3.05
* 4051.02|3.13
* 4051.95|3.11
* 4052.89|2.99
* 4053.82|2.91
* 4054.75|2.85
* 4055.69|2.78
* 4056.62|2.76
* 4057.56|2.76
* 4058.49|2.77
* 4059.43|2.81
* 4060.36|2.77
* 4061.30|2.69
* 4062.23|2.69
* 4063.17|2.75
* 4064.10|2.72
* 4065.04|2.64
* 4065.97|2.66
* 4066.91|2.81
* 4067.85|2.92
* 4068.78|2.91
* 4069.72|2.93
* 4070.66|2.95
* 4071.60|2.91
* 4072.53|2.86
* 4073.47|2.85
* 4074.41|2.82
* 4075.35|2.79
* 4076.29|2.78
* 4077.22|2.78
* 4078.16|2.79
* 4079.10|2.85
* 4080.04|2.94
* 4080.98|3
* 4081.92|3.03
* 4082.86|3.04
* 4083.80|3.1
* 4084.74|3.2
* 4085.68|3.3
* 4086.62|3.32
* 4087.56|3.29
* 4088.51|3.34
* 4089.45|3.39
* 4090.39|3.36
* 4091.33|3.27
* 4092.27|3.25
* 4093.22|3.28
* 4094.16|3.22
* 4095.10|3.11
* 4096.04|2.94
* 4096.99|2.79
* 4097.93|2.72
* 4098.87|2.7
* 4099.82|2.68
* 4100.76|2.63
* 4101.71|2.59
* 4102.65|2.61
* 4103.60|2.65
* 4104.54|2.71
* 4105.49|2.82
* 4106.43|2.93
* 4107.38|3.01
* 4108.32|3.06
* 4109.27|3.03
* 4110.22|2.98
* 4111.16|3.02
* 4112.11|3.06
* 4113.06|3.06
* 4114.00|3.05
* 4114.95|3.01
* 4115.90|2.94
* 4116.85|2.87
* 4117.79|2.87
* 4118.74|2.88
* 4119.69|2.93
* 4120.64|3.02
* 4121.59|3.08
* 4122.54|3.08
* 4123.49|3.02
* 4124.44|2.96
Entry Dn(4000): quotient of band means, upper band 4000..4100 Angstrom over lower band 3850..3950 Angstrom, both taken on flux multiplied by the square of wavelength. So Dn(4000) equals 2.1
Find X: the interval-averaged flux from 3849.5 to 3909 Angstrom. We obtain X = 1.51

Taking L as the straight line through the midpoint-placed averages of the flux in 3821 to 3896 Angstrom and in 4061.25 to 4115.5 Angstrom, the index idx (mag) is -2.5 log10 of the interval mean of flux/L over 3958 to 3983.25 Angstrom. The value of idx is 0.31 mag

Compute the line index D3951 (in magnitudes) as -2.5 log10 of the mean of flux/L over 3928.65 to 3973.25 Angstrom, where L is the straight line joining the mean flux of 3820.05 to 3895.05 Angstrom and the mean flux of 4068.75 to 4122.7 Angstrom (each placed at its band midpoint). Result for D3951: 0.34 mag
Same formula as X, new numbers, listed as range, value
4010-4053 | 3.08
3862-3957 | 1.62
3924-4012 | 1.97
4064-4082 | 2.85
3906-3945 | 1.58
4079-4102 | 3.06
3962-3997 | 2.01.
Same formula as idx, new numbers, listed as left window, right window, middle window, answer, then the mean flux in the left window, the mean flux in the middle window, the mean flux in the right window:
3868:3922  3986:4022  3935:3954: 0.41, 1.73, 1.59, 2.98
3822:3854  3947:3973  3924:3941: 0.33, 1.14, 1.11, 1.61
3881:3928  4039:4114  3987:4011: -0.19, 1.82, 2.9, 2.94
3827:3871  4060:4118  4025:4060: -0.15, 1.19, 2.97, 2.94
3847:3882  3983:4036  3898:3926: -0.06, 1.32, 1.96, 2.98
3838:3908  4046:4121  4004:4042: -0.24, 1.46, 3.11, 2.93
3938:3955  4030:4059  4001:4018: -0.21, 1.75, 3.07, 2.96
